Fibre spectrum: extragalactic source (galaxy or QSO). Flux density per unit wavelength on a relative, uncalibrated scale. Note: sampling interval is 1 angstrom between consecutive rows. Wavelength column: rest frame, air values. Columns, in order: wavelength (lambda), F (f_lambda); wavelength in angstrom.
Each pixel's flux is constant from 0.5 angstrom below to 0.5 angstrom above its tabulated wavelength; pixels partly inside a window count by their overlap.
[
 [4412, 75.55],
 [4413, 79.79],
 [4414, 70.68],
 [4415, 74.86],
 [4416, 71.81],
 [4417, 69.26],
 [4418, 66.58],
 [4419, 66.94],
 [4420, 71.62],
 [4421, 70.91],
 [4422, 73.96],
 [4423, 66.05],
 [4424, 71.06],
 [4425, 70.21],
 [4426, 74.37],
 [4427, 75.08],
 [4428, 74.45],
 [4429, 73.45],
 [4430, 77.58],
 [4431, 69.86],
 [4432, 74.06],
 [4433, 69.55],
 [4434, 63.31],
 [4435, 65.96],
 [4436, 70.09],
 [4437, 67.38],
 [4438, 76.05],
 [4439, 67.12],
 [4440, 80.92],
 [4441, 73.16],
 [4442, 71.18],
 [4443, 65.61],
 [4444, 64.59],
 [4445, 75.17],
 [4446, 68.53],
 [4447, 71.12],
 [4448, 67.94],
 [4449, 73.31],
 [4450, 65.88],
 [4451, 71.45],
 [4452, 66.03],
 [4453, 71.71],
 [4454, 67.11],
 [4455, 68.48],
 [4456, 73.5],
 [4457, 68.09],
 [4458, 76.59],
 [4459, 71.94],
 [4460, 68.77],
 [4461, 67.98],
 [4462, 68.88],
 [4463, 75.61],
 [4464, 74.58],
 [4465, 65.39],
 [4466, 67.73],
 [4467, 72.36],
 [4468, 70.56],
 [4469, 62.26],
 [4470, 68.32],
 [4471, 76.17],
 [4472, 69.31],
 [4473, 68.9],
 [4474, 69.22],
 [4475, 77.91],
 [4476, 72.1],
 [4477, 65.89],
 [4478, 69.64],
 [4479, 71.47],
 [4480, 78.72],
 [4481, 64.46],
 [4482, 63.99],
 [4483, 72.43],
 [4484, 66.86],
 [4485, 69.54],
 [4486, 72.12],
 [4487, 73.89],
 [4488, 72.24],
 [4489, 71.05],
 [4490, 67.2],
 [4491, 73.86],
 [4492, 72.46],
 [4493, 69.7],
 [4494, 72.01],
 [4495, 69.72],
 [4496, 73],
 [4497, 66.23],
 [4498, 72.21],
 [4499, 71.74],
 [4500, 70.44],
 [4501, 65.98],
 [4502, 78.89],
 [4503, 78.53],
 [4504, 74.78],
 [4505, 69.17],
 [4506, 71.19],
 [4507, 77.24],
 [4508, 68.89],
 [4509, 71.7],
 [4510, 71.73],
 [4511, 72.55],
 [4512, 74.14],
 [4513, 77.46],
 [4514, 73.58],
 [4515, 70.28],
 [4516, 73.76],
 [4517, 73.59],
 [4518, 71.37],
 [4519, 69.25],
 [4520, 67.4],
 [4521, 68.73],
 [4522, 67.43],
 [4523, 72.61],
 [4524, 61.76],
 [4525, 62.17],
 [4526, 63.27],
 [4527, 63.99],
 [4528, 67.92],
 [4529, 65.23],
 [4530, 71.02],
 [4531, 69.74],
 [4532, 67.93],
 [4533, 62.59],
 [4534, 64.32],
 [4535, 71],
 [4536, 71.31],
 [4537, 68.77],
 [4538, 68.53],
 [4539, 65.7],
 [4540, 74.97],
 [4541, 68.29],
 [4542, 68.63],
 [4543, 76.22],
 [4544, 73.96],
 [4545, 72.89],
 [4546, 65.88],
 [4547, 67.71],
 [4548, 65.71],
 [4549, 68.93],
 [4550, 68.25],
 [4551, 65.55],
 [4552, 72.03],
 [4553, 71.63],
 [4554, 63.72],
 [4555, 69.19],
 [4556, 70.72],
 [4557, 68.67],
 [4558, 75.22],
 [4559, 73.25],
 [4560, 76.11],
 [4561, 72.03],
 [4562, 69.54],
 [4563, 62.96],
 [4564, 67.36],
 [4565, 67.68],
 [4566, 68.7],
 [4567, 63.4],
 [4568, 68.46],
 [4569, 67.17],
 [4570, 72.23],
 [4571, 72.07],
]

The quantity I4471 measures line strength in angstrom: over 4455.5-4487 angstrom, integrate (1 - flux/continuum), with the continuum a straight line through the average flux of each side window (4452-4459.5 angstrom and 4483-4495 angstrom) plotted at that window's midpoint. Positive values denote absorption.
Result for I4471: 0.2 angstrom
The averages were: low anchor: 70.7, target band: 70.4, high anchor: 71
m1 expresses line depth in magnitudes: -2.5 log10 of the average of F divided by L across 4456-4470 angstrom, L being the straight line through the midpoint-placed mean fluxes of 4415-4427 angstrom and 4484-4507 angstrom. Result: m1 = 0.02 mag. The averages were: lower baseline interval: 70.6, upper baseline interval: 71.7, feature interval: 70.1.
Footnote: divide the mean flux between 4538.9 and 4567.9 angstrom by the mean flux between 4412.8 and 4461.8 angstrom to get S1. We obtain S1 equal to 0.98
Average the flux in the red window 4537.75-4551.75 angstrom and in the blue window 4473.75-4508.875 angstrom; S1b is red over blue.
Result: 0.97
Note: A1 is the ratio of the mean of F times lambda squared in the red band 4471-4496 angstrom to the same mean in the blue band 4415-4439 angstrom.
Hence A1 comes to 1.0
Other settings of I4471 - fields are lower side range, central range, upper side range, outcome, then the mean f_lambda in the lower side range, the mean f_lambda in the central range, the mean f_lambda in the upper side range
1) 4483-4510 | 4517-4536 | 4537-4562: 0.9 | 71.6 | 67.4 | 70.1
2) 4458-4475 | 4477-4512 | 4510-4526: -0.5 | 70.3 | 71.3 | 70.2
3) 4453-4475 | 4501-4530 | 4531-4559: -0.4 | 70.3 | 70.6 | 69.3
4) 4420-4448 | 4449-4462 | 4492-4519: 0.3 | 71.1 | 69.9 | 72.2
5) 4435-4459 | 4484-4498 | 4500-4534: -0.1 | 70.4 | 70.9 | 70.1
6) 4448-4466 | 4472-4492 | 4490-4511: 0.1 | 70.2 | 70.6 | 71.9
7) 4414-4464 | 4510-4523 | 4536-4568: -0.3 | 70.8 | 71.7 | 69.4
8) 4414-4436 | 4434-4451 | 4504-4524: 0.2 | 71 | 70.1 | 71.5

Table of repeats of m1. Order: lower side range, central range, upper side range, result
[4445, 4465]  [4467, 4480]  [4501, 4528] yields 0.00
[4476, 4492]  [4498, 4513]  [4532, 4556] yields -0.04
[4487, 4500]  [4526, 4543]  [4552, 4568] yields 0.03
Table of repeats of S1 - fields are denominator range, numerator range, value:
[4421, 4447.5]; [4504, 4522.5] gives 1.01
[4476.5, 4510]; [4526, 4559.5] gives 0.97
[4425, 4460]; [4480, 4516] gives 1.01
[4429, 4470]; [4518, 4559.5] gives 0.98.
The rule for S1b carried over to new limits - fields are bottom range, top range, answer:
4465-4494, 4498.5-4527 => 1.01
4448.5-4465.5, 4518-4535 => 0.95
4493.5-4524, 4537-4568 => 0.97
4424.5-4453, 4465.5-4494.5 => 0.99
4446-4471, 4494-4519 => 1.03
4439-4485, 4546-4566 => 0.99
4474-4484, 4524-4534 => 0.93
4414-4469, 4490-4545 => 1.00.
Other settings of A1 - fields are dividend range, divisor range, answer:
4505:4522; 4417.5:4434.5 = 1.05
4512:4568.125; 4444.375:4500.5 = 1.01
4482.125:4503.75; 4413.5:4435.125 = 1.04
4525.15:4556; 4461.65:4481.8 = 1.00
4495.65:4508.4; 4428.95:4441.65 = 1.04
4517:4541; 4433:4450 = 1.01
